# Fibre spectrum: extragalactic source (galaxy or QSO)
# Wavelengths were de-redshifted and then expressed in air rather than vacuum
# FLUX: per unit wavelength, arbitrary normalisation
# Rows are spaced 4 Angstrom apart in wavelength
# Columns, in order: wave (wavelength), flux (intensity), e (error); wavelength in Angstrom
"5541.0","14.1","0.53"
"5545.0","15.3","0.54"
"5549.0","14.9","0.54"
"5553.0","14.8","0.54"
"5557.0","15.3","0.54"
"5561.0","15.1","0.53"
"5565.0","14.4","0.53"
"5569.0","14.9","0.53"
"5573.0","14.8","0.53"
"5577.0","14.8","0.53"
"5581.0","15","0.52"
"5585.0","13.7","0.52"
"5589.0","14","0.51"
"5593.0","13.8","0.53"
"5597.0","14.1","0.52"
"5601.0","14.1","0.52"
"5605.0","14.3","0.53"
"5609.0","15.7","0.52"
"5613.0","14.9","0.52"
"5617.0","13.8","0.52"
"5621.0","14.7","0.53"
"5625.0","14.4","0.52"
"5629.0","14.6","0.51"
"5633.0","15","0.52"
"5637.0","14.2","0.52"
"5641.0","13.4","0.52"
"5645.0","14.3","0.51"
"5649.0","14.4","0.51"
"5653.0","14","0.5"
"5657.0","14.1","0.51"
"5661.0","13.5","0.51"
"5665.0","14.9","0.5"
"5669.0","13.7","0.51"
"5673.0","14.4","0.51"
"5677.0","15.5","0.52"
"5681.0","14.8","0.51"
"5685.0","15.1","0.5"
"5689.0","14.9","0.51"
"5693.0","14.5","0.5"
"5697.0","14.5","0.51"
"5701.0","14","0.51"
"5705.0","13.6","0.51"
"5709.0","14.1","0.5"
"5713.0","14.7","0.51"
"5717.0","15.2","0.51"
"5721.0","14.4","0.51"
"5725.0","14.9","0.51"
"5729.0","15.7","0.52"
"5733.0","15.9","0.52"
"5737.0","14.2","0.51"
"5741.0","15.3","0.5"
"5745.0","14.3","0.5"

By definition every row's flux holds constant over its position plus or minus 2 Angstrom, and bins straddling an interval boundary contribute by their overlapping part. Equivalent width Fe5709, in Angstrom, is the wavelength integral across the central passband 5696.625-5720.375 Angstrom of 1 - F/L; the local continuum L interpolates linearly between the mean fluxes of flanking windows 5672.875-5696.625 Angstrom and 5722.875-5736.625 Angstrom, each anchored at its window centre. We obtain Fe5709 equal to 1.2 Angstrom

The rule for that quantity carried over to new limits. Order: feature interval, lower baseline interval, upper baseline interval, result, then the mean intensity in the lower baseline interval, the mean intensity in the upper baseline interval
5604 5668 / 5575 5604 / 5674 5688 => 1.2 Angstrom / 14.2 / 15.1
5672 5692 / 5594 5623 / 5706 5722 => -0.6 Angstrom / 14.5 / 14.5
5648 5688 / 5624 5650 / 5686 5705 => -0.2 Angstrom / 14.3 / 14.4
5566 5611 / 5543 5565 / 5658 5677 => 1.0 Angstrom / 15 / 14.3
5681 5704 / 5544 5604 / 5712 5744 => 0.5 Angstrom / 14.6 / 15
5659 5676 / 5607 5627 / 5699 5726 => 0.4 Angstrom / 14.7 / 14.4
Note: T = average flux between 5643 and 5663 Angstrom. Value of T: 14.1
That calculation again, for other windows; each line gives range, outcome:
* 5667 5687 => 14.7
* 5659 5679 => 14.4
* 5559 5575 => 14.8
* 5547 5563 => 15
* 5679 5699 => 14.8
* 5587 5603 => 14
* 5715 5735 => 15.2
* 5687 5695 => 14.7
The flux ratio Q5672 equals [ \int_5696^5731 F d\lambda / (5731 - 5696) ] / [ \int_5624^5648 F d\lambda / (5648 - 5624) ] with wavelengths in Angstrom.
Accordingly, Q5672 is 1.0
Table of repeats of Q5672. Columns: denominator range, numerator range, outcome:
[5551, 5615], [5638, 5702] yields 0.98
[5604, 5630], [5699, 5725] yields 0.98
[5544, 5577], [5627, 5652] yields 0.96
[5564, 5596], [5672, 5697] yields 1.03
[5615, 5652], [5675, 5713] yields 1.02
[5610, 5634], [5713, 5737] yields 1.03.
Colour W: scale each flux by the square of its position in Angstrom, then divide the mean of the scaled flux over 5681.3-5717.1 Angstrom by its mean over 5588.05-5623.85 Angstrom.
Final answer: 1.0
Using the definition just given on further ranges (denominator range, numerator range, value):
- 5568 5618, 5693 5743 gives 1.06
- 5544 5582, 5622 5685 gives 1.00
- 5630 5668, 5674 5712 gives 1.04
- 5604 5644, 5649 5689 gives 1.01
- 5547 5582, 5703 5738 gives 1.05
